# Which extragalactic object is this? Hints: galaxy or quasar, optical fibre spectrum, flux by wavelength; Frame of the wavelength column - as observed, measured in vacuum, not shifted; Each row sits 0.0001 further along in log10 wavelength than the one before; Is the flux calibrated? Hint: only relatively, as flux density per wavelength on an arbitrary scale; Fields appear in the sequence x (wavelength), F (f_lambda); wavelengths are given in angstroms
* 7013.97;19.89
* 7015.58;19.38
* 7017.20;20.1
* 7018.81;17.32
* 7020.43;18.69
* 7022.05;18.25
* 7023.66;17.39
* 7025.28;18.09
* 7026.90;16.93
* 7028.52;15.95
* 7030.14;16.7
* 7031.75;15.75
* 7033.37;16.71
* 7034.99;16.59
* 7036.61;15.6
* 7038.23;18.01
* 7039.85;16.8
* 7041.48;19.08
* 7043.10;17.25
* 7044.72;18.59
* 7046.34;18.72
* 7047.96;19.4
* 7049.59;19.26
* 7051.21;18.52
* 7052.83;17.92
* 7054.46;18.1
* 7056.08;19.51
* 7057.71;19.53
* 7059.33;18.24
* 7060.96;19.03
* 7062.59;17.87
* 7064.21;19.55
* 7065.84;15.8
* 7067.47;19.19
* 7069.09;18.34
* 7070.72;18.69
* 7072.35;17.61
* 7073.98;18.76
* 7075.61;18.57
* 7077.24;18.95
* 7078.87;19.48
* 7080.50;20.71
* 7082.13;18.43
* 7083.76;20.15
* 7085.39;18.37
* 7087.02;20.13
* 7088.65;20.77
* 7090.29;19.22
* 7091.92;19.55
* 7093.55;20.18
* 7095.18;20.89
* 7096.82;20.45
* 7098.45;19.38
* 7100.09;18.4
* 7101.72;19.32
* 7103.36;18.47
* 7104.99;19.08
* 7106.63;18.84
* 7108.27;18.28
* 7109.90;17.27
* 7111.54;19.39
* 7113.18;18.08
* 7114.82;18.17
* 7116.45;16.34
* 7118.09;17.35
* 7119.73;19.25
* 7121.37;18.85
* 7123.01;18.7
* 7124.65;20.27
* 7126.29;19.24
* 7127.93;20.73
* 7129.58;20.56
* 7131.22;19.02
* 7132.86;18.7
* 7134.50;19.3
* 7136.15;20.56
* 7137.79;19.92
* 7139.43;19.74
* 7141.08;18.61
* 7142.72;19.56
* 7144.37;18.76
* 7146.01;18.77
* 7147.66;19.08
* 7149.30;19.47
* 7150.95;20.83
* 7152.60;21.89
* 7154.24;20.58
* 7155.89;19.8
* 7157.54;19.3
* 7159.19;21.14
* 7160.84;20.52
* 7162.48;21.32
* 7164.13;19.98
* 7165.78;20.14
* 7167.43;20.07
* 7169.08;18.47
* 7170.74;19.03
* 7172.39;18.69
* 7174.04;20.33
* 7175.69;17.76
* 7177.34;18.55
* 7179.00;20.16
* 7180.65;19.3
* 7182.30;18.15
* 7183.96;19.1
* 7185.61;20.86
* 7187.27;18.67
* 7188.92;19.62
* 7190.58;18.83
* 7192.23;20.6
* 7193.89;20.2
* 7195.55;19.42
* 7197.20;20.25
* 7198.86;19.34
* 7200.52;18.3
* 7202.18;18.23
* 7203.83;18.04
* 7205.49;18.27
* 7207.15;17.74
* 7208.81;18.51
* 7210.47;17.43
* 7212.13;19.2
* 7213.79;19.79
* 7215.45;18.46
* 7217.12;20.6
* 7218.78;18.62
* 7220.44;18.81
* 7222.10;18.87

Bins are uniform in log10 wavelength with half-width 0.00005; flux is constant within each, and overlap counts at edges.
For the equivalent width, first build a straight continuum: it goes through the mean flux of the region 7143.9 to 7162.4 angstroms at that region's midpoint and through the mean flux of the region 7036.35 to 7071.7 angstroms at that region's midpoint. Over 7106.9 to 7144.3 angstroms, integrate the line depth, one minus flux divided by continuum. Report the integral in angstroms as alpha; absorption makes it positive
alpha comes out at 1.2 angstroms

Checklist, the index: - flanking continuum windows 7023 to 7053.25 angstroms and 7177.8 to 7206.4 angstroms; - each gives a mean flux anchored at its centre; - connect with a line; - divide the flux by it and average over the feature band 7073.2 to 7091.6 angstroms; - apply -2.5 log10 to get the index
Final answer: -0.081 mag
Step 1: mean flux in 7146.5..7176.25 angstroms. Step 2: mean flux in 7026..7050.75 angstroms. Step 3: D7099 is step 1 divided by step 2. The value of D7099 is 1.14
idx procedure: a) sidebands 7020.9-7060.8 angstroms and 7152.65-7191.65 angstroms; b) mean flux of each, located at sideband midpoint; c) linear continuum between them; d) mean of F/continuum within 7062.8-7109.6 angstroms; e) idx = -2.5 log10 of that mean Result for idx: -0.04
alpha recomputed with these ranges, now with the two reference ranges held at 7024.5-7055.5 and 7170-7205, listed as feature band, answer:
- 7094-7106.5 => -0.8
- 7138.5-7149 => -0.2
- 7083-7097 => -1.4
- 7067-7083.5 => -0.9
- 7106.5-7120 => 0.3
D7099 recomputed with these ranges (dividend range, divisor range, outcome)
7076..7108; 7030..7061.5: 1.08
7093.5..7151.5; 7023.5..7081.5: 1.06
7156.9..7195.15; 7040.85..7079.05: 1.06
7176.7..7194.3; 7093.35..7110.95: 1.02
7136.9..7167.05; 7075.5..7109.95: 1.03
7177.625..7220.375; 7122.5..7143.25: 0.97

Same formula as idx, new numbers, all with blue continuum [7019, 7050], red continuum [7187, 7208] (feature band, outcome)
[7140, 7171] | -0.068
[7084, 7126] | -0.049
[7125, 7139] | -0.075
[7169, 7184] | -0.006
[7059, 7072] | -0.029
